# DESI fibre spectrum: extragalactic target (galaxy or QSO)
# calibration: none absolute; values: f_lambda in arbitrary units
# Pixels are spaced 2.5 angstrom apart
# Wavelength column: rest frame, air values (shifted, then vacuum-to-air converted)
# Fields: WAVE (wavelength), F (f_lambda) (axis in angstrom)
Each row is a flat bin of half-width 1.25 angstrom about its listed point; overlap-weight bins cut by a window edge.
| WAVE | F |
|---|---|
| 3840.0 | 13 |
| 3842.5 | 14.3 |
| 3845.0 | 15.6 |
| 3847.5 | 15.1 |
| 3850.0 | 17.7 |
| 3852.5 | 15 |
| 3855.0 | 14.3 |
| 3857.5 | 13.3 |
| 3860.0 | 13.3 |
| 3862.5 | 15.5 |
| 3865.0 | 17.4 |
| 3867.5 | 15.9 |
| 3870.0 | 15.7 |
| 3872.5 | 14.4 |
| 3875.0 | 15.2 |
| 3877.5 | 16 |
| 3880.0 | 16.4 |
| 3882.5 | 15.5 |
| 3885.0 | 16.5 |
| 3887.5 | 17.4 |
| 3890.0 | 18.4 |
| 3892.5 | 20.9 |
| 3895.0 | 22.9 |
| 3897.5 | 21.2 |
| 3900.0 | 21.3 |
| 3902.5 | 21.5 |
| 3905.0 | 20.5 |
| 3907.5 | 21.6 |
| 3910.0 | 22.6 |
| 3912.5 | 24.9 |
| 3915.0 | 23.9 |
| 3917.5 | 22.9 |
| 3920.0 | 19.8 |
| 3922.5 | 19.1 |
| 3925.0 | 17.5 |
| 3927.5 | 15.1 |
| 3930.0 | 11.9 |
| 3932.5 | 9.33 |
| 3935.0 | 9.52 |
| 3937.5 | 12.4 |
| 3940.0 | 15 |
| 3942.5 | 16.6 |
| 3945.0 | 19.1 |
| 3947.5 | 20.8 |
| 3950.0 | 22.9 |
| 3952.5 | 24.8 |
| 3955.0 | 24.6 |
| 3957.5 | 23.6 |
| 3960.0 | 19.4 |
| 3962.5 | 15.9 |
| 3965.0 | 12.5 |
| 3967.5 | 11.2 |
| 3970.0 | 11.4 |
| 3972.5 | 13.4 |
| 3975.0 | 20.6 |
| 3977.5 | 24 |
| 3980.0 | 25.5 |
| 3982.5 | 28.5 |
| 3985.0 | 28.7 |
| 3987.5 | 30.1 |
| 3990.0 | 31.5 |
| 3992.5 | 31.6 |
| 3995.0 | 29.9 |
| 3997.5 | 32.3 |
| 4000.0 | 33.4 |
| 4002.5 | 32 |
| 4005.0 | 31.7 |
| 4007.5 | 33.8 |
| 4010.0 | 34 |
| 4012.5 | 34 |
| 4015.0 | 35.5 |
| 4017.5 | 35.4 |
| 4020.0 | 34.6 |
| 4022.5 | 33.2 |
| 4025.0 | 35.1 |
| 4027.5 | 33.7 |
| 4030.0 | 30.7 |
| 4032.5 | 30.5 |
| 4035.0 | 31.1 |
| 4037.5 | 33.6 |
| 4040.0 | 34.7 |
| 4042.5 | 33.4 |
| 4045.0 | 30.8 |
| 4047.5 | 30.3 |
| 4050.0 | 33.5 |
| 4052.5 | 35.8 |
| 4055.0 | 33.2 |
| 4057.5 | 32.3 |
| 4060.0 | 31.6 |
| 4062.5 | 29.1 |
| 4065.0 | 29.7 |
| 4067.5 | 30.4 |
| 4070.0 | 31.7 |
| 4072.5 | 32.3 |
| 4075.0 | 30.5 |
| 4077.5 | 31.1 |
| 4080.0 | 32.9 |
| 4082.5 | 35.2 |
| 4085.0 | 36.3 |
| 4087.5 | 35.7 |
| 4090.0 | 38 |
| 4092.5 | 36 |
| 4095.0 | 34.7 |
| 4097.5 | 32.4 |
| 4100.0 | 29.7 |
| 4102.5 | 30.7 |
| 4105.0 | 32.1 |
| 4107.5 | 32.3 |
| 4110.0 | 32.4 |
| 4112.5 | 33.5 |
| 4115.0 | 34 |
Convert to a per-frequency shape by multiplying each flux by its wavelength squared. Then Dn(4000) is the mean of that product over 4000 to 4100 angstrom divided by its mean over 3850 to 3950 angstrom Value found 2.0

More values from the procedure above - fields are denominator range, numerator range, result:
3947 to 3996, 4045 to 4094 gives 1.53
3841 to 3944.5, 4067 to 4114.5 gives 2.13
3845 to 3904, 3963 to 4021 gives 1.72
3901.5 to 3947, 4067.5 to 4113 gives 2.00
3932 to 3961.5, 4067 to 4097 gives 1.96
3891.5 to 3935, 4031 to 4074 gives 1.76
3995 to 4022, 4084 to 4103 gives 1.07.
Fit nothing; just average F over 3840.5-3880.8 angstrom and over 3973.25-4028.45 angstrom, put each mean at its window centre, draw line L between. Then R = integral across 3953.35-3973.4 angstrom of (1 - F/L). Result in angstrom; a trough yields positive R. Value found 7.5 angstrom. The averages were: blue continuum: 15.3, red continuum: 31.1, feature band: 16.7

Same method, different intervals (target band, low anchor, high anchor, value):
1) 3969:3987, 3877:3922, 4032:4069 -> 2.9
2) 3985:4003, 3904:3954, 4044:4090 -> -4.4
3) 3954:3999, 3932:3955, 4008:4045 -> 1.8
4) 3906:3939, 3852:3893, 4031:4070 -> 3.9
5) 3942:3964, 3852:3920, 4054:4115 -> 2.2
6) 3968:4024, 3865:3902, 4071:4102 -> -4.9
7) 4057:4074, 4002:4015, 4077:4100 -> 1.6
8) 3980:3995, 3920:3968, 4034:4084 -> -4.5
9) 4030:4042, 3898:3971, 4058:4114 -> -1.9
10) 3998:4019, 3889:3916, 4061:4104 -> -4.1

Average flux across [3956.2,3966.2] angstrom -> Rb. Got 17.9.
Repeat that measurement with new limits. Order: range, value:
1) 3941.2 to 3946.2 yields 17.8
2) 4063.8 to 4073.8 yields 31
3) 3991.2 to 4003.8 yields 31.8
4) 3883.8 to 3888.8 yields 17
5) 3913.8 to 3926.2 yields 20.6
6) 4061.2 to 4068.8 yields 29.8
